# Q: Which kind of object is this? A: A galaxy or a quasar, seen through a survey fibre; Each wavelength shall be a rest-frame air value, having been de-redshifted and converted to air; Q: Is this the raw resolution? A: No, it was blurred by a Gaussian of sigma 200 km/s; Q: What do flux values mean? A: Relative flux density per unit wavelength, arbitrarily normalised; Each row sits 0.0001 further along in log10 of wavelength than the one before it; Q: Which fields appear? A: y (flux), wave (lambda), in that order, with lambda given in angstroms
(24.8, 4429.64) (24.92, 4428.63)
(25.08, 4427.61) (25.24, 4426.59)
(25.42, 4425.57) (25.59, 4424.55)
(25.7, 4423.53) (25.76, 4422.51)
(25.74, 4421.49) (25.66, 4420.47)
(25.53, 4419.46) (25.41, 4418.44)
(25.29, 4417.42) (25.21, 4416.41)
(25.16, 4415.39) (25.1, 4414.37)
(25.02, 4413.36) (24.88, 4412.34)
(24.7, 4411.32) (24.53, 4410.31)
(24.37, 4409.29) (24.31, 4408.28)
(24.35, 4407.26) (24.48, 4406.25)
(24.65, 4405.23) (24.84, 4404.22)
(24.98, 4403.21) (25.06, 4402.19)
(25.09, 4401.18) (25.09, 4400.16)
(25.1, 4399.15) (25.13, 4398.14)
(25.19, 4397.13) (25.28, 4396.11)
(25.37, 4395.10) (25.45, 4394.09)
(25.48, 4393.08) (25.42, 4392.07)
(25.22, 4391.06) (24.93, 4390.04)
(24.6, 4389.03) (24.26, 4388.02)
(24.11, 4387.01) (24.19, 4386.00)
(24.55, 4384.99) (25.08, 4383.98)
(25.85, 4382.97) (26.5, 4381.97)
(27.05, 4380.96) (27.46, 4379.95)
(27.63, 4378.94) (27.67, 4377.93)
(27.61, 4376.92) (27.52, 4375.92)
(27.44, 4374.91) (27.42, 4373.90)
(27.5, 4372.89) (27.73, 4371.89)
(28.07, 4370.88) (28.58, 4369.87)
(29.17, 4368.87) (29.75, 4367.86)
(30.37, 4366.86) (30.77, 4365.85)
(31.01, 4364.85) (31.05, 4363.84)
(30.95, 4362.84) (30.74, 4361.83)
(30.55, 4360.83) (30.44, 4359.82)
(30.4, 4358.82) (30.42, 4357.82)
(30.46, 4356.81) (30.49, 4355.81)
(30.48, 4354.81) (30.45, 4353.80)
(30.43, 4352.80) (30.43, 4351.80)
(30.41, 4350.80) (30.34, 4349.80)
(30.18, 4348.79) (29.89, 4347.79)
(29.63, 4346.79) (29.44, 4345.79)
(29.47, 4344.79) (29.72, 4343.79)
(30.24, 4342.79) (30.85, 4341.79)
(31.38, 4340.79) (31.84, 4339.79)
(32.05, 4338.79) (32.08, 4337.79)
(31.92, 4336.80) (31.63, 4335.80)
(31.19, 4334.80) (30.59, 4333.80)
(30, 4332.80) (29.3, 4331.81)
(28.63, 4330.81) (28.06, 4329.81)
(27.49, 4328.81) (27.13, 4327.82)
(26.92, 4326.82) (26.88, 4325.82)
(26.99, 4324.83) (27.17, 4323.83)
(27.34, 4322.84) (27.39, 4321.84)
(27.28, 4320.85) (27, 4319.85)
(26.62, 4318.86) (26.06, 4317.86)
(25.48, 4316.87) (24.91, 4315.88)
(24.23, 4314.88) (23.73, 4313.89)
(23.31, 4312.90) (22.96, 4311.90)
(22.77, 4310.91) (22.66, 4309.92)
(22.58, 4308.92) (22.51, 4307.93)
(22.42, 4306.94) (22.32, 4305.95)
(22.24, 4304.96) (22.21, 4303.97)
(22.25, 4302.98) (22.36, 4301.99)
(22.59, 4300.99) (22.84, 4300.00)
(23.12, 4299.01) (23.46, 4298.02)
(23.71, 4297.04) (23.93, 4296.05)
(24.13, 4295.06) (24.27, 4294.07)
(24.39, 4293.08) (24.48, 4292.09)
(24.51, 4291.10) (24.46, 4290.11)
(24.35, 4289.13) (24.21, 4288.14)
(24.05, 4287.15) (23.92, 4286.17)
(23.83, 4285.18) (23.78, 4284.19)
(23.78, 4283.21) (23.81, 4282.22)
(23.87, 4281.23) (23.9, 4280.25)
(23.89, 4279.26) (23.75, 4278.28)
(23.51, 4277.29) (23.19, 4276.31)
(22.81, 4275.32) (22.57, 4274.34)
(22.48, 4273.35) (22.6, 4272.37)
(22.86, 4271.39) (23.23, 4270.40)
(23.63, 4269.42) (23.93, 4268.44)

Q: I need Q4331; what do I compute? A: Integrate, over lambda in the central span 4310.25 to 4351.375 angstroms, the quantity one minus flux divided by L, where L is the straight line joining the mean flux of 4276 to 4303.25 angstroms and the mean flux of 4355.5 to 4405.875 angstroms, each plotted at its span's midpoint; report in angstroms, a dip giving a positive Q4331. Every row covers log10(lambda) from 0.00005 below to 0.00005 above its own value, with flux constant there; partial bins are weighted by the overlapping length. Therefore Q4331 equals -4.8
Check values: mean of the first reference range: 23.7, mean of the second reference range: 27.2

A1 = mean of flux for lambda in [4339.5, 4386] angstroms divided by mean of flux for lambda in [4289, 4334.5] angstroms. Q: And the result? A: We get 1.2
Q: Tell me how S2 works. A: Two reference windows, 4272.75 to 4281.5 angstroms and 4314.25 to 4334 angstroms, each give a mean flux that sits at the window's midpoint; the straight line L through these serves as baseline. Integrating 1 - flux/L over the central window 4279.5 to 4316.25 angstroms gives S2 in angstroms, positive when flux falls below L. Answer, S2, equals 2.2 angstroms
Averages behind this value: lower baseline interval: 23.3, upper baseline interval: 27.2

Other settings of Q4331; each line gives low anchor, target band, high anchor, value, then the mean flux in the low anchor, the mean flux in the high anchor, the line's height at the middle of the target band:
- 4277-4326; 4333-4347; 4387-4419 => -3.7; 24.2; 24.9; 24.5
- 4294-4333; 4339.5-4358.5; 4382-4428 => -4.1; 24.9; 25.1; 25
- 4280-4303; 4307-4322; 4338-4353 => 1.2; 23.8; 30.4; 26.6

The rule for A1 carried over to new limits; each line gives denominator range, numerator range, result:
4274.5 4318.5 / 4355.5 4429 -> 1.12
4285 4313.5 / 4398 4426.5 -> 1.07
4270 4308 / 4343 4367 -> 1.30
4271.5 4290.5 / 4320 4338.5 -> 1.22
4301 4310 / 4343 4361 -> 1.35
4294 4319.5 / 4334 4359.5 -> 1.31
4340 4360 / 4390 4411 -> 0.82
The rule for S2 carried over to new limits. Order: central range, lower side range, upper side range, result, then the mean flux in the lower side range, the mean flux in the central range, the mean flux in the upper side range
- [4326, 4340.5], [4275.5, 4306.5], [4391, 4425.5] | -3.4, 23.6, 29.9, 25.1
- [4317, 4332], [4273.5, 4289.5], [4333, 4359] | 0.6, 23.7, 27.3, 30.6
